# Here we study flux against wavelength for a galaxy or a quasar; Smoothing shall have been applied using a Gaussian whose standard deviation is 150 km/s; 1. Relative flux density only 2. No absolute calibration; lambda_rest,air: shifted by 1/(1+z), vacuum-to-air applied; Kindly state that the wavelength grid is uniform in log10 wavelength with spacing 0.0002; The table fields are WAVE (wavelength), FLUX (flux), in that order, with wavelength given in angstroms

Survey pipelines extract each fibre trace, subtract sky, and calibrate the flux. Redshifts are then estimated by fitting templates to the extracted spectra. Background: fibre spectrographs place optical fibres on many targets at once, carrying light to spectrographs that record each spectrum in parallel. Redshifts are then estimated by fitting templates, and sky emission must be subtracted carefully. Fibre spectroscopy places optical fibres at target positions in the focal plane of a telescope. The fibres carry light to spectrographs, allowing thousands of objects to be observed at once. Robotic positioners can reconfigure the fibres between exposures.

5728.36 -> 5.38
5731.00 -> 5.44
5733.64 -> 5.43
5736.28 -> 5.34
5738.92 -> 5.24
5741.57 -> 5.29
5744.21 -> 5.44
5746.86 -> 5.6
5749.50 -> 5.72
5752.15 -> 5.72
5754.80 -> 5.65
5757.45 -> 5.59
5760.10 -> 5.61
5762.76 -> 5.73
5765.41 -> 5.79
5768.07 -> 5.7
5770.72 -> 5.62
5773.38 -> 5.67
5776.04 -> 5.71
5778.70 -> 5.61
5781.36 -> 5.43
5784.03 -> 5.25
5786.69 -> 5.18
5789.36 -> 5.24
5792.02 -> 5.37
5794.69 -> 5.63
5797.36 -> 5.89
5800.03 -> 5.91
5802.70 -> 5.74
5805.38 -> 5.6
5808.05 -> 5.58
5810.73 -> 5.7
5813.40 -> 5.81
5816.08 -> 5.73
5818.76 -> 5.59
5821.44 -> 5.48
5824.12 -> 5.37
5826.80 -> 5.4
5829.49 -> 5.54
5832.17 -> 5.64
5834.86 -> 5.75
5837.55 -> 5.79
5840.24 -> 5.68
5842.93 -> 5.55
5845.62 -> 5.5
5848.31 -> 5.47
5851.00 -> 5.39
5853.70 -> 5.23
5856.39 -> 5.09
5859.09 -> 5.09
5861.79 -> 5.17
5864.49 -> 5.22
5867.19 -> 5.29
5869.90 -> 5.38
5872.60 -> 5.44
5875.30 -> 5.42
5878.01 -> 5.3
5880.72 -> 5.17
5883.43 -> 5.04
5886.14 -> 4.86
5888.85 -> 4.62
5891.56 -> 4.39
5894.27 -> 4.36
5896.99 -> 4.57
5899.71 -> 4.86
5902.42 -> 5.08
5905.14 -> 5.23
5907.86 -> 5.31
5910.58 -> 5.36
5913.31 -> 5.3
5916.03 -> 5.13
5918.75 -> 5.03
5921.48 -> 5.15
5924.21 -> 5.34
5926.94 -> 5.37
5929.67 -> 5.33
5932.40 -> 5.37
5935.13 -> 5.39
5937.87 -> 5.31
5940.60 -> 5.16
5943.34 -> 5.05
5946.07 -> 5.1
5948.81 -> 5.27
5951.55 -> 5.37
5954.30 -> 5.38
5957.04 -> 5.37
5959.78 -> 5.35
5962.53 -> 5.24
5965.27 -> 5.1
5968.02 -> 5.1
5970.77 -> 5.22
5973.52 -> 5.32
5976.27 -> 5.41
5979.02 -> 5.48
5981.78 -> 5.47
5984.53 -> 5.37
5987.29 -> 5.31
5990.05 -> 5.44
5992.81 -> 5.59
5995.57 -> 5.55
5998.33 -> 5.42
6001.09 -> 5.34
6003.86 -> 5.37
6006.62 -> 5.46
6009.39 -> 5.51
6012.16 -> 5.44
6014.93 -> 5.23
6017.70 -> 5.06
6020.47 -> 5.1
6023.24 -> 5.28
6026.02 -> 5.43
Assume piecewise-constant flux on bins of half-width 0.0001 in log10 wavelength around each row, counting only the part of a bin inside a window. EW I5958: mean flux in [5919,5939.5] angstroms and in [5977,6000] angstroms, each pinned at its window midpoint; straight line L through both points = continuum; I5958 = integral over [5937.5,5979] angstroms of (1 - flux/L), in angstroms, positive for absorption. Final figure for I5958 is 0.9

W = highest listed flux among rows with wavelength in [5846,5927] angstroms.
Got 5.47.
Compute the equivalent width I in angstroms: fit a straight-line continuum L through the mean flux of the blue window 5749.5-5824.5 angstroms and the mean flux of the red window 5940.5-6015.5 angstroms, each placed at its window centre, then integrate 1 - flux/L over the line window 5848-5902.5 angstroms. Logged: 4.2 angstroms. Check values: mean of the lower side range 5.61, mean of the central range 5.06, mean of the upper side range 5.34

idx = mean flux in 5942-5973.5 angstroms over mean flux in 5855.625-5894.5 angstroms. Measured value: 1.0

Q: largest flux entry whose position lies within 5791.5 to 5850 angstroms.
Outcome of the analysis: 5.91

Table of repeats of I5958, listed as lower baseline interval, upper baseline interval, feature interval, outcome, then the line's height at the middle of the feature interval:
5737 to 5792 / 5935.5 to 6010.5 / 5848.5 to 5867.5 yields 0.8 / 5.44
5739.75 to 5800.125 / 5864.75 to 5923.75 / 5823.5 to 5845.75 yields -1.2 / 5.31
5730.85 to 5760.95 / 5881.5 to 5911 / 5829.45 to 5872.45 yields -3.0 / 5.06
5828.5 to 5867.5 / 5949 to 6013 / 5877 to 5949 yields 4.2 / 5.4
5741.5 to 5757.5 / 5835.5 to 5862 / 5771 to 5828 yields -0.7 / 5.5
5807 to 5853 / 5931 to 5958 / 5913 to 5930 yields 0.4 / 5.34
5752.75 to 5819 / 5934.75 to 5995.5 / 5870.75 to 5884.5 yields 0.4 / 5.46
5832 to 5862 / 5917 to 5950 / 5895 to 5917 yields 0.9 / 5.3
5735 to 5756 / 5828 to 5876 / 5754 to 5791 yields -0.5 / 5.48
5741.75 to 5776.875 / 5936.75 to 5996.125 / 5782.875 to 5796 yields 0.6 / 5.6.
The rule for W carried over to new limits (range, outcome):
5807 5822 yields 5.81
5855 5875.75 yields 5.44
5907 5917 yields 5.36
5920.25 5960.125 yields 5.39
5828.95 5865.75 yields 5.79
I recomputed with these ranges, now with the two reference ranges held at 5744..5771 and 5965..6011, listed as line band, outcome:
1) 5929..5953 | 0.8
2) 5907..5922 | 0.7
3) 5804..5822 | -0.2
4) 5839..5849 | 0.0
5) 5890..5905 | 2.2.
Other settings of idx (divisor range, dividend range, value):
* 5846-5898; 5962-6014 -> 1.06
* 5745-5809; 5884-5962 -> 0.91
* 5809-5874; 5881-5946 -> 0.93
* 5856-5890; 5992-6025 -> 1.04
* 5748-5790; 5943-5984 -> 0.95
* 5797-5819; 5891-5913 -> 0.86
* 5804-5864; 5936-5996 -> 0.97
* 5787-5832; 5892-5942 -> 0.92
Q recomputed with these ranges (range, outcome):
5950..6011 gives 5.59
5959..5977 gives 5.41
